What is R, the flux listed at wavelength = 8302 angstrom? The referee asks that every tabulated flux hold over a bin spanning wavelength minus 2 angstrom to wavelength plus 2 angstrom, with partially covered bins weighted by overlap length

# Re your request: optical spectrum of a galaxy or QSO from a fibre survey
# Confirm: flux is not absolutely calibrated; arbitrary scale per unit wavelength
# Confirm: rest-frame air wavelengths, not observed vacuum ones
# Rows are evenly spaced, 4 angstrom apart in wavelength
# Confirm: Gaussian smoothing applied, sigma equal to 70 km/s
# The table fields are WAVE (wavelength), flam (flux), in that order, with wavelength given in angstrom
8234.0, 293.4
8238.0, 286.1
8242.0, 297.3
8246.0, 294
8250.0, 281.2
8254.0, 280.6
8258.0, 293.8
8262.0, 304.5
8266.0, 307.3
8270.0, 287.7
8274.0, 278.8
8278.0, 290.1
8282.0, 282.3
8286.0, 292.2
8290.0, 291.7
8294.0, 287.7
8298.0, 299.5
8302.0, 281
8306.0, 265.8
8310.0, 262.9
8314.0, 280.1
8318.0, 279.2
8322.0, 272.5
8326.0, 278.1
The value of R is 281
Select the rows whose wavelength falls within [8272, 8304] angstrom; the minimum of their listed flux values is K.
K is 278.8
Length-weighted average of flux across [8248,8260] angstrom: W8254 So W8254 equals 285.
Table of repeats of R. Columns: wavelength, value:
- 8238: 286.1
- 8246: 294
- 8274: 278.8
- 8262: 304.5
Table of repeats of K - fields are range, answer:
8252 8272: 280.6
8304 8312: 262.9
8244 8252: 281.2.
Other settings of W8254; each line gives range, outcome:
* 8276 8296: 289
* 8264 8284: 289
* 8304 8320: 272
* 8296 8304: 290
